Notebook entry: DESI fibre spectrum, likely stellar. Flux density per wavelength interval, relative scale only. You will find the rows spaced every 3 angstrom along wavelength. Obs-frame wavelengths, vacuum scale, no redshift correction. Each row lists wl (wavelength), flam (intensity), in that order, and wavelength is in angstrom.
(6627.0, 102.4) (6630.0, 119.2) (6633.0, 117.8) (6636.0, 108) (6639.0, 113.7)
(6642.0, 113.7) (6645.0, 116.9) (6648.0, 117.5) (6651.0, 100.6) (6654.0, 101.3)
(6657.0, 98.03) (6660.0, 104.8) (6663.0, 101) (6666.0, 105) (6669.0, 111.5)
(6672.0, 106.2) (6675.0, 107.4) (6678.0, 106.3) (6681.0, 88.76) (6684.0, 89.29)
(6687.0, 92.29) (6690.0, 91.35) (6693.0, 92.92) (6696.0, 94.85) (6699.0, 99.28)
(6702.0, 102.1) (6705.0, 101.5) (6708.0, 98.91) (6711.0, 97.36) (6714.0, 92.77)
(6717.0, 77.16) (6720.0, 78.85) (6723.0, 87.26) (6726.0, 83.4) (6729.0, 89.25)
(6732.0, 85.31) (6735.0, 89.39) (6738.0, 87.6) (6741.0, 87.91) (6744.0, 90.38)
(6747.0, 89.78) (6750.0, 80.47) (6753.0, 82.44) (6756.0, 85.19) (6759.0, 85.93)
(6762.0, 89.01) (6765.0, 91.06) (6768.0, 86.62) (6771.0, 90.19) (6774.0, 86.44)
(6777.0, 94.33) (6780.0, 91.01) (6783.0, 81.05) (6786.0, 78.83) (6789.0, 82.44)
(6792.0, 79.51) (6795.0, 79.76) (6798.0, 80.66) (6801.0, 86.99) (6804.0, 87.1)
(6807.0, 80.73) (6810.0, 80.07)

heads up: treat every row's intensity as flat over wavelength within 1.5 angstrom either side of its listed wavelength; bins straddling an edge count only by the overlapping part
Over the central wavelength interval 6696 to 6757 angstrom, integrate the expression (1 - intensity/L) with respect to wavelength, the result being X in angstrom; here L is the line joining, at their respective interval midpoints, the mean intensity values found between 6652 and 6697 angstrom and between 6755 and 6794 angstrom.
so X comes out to 2.1 angstrom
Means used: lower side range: 99.5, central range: 89.5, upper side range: 86.2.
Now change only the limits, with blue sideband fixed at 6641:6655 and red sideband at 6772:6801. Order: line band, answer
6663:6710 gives 1.69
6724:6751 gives 1.76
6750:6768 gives 0.61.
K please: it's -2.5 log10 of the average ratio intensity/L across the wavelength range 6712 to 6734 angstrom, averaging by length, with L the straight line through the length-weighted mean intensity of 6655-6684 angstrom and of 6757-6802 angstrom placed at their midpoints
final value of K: 0.109 mag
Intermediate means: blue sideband 102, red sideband 85.6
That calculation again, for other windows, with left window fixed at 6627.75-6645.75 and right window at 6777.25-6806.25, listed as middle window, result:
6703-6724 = 0.094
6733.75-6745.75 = 0.059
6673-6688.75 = 0.092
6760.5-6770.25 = -0.004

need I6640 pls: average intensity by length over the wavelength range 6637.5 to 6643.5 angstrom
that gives 114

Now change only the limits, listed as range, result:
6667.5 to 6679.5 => 108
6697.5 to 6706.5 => 101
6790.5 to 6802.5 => 81.7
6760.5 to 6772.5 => 89.2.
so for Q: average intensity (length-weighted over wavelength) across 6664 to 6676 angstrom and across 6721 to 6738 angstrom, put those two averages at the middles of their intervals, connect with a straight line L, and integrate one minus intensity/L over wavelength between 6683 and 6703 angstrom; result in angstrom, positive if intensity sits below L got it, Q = 0.9 angstrom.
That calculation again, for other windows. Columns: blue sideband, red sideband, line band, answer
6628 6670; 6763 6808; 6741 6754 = 0.8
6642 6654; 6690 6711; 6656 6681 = 0.3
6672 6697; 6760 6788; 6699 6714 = -0.8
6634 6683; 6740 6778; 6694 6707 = -0.1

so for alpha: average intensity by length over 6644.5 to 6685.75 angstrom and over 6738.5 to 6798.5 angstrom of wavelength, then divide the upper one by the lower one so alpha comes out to 0.83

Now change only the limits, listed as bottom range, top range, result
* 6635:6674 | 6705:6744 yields 0.82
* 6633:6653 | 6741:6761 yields 0.77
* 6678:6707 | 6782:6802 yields 0.85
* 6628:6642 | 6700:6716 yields 0.86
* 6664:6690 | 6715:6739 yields 0.85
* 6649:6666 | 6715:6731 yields 0.82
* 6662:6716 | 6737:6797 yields 0.87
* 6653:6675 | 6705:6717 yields 0.91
